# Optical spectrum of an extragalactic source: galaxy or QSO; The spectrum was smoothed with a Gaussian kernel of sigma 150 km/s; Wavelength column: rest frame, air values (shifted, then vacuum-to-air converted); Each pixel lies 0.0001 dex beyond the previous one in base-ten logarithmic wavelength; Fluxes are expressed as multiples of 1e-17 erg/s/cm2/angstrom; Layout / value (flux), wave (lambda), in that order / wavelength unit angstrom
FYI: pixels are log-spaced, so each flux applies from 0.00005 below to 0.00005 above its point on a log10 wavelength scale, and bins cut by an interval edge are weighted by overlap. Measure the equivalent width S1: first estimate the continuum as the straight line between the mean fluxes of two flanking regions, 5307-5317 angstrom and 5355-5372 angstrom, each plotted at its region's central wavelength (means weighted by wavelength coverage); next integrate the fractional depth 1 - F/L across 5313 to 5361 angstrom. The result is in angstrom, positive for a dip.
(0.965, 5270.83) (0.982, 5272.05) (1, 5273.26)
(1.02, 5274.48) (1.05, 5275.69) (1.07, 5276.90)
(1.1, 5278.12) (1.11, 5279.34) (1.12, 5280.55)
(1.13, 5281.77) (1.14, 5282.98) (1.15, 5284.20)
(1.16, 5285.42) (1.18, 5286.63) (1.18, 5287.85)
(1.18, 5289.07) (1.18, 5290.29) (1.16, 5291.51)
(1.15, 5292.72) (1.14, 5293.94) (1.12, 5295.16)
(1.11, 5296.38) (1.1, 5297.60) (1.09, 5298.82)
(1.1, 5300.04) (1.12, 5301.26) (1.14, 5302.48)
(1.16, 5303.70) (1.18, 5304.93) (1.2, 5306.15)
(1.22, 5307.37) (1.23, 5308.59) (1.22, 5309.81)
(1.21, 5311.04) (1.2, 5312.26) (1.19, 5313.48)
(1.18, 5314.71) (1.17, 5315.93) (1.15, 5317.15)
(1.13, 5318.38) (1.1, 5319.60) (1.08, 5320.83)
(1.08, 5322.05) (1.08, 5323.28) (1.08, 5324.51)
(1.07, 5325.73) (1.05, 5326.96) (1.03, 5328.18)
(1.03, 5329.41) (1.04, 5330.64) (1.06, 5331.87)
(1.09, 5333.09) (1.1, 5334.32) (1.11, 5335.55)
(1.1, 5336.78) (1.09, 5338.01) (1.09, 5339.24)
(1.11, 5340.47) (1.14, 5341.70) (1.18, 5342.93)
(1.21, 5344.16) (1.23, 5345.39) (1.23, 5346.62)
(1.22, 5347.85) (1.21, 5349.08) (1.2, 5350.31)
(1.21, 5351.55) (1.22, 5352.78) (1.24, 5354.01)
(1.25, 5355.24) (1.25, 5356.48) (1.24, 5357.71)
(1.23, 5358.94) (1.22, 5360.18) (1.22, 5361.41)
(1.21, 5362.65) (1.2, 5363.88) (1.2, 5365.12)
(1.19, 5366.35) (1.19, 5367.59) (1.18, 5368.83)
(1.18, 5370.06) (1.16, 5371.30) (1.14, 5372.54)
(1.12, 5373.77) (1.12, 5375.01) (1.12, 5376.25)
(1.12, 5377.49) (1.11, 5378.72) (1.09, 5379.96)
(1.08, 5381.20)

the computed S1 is 2.3 angstrom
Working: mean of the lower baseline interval 1.2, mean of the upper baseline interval 1.21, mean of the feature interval 1.15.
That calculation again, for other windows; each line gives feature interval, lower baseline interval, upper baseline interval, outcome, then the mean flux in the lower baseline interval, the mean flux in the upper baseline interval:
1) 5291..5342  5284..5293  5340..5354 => 2.6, 1.17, 1.2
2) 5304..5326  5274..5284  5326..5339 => -1.6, 1.1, 1.07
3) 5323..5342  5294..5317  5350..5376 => 1.6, 1.16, 1.2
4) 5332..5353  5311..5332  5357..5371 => -0.1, 1.11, 1.2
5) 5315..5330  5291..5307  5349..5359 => 1.1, 1.14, 1.23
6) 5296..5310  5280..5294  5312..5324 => -0.1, 1.16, 1.13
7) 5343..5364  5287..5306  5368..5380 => -1.5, 1.14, 1.14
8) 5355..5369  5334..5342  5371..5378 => -1.2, 1.1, 1.13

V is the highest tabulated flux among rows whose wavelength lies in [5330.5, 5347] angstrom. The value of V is 1.23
